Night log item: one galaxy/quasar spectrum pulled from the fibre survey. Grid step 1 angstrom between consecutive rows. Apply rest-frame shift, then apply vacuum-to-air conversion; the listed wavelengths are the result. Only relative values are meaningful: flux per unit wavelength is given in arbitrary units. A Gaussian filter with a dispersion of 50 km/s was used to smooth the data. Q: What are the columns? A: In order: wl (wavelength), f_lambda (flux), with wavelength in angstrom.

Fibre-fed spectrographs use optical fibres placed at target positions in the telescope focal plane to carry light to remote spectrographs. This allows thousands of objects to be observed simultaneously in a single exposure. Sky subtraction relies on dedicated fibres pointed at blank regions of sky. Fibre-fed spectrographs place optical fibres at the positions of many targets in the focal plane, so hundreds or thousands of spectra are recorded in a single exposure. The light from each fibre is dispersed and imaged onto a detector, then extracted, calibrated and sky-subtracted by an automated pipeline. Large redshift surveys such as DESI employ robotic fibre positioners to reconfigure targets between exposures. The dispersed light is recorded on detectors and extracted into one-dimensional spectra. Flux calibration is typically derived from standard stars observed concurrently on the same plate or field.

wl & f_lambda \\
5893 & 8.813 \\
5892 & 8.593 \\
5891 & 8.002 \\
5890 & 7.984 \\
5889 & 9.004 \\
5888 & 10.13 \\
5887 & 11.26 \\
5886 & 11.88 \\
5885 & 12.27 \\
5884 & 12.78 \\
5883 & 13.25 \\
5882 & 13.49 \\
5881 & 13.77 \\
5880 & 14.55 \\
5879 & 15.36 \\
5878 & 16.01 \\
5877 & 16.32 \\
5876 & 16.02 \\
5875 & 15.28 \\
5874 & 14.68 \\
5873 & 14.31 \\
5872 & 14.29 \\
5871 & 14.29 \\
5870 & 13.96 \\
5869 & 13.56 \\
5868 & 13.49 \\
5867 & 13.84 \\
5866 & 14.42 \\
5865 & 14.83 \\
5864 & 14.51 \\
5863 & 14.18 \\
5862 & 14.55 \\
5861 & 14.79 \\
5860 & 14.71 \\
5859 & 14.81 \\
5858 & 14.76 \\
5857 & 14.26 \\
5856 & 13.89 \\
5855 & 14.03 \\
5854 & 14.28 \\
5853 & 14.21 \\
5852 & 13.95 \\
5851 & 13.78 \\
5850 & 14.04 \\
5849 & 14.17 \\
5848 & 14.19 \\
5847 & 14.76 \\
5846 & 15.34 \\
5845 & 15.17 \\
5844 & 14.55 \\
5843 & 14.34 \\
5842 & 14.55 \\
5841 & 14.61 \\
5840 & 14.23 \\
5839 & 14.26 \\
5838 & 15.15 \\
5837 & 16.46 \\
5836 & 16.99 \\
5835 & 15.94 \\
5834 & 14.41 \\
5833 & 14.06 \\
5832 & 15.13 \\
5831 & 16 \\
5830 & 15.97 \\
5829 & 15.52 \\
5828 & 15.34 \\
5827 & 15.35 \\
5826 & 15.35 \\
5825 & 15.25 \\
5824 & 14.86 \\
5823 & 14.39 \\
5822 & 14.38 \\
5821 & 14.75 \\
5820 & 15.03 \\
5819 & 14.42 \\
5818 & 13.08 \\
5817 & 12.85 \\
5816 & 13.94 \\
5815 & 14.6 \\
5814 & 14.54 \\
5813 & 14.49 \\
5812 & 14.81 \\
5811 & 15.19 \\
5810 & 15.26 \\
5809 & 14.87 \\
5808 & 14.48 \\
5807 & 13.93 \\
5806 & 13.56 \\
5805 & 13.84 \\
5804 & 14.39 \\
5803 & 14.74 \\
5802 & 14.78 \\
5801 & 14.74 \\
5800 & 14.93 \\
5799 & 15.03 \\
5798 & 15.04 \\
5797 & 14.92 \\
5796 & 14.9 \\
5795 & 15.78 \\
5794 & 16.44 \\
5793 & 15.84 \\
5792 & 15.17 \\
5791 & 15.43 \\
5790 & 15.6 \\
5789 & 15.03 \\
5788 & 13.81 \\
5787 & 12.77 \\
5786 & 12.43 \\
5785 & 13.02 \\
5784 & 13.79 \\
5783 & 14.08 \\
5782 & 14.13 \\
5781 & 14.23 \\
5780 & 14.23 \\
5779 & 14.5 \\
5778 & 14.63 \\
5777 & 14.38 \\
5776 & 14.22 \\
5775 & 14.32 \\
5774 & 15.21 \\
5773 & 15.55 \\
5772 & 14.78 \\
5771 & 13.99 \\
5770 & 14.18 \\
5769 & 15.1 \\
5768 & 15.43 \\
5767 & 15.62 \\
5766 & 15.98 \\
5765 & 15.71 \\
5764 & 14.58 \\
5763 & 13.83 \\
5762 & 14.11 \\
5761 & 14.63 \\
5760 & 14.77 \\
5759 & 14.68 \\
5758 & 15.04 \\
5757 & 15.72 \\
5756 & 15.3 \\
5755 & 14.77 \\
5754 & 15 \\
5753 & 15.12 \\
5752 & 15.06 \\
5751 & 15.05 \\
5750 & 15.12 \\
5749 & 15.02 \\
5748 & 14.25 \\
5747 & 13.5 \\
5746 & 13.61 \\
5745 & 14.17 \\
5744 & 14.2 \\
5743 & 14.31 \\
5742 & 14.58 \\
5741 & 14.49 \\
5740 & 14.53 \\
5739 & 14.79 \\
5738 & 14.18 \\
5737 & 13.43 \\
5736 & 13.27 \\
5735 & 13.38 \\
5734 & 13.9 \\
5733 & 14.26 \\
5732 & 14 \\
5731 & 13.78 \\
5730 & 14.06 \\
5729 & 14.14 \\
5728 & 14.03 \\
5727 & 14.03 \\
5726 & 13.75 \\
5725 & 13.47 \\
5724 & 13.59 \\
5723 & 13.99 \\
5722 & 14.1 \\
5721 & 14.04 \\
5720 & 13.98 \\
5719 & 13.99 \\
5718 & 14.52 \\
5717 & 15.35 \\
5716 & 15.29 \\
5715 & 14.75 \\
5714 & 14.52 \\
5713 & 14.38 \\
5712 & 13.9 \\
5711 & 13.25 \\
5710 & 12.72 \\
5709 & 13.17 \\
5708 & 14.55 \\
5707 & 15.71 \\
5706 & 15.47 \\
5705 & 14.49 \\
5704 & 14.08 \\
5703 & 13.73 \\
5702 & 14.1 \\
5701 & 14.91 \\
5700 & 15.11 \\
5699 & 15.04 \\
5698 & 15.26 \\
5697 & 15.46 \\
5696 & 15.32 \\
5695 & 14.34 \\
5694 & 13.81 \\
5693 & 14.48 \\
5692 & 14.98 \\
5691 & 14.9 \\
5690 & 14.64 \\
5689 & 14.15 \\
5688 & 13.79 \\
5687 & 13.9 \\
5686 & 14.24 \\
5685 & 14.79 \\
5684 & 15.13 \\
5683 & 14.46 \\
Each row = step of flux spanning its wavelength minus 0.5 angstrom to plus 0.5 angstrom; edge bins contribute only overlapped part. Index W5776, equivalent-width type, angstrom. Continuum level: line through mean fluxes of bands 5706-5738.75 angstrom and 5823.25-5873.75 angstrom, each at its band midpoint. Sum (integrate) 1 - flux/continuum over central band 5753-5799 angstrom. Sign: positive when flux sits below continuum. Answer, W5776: -1.3 angstrom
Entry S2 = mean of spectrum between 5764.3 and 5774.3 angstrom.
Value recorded 15.1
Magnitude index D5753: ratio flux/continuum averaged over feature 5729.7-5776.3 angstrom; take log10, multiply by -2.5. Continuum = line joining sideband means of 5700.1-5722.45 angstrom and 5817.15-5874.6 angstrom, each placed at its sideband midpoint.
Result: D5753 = -0.01 mag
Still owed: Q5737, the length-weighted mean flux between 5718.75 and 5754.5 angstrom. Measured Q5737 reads 14.2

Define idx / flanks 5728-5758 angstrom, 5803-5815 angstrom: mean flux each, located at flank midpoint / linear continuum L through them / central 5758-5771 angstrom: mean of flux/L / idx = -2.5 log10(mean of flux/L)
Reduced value -0.03 mag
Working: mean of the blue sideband 14.4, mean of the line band 14.9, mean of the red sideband 14.5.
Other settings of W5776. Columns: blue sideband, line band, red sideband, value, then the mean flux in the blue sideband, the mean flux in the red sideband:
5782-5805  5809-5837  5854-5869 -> -0.79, 14.6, 14.3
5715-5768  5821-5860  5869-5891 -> -3.47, 14.4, 13.3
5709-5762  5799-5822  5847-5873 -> -0.27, 14.3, 14.2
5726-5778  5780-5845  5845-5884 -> -1.07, 14.5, 14.4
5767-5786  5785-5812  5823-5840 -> 0.14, 14.4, 15.3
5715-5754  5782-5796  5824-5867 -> -0.05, 14.2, 14.8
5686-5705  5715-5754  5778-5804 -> 0.90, 14.5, 14.6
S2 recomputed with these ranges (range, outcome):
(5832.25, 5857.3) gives 14.6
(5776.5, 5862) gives 14.6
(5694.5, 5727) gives 14.4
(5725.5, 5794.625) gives 14.5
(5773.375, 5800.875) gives 14.6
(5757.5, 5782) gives 14.7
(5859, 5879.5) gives 14.7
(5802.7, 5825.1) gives 14.4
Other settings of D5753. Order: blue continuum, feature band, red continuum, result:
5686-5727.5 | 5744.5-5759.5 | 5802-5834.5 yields -0.02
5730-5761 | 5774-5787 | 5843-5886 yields 0.03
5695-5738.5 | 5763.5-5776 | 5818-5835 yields -0.03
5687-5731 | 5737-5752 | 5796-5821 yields 0.00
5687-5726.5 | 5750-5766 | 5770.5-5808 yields -0.03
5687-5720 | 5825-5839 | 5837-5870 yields -0.08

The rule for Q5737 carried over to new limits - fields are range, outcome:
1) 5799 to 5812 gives 14.6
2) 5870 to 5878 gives 15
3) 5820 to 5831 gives 15.2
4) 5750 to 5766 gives 14.9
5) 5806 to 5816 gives 14.6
